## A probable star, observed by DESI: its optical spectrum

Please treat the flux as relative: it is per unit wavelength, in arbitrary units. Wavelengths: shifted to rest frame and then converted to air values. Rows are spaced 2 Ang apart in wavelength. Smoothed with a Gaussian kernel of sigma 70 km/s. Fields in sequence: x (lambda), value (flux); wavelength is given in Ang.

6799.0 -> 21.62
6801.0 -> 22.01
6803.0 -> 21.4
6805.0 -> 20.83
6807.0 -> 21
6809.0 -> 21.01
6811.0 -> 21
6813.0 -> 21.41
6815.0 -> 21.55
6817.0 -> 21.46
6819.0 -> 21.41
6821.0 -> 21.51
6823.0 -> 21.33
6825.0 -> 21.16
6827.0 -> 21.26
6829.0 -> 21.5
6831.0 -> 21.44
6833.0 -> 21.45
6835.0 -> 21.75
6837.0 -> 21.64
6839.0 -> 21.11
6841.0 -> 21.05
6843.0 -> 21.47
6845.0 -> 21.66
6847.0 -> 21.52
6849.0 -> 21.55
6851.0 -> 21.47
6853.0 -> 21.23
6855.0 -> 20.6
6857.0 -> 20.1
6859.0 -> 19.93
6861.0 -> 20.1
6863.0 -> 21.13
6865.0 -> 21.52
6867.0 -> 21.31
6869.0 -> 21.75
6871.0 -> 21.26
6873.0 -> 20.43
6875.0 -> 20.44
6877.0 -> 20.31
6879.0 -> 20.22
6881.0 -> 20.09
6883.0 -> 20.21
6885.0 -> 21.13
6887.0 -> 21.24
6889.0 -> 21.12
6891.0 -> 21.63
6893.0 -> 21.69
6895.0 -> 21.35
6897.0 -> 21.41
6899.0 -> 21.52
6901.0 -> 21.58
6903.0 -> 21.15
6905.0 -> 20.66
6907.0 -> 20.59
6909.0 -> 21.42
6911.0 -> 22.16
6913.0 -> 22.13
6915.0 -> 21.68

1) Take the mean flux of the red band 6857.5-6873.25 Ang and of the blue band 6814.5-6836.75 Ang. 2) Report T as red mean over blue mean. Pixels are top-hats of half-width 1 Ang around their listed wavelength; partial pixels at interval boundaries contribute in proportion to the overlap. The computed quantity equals 0.98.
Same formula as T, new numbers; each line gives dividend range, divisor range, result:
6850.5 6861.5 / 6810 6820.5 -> 0.96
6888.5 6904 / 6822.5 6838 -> 1.00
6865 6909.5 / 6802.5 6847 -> 0.99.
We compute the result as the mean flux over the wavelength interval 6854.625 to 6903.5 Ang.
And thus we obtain 20.9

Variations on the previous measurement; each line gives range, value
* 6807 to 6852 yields 21.4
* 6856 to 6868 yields 20.7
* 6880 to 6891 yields 20.8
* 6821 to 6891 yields 21.1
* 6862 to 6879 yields 21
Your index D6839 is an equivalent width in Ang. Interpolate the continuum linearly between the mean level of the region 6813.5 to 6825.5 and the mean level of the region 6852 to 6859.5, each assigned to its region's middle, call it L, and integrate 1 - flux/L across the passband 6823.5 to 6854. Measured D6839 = -0.7 Ang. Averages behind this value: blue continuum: 21.4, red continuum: 20.5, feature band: 21.4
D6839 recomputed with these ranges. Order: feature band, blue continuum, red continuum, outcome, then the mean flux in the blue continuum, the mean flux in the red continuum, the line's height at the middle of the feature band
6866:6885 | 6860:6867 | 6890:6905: 0.4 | 21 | 21.4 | 21.1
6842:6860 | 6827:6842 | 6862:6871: 0.3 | 21.4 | 21.4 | 21.4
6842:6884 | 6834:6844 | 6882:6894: 0.8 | 21.4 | 21.2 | 21.3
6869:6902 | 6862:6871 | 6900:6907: 0.3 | 21.4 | 21.1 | 21.2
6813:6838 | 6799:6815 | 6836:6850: -0.1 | 21.3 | 21.4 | 21.4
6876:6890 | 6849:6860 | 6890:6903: 0.4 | 20.7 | 21.5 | 21.3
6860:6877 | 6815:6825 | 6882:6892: 0.2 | 21.4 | 21.1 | 21.2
